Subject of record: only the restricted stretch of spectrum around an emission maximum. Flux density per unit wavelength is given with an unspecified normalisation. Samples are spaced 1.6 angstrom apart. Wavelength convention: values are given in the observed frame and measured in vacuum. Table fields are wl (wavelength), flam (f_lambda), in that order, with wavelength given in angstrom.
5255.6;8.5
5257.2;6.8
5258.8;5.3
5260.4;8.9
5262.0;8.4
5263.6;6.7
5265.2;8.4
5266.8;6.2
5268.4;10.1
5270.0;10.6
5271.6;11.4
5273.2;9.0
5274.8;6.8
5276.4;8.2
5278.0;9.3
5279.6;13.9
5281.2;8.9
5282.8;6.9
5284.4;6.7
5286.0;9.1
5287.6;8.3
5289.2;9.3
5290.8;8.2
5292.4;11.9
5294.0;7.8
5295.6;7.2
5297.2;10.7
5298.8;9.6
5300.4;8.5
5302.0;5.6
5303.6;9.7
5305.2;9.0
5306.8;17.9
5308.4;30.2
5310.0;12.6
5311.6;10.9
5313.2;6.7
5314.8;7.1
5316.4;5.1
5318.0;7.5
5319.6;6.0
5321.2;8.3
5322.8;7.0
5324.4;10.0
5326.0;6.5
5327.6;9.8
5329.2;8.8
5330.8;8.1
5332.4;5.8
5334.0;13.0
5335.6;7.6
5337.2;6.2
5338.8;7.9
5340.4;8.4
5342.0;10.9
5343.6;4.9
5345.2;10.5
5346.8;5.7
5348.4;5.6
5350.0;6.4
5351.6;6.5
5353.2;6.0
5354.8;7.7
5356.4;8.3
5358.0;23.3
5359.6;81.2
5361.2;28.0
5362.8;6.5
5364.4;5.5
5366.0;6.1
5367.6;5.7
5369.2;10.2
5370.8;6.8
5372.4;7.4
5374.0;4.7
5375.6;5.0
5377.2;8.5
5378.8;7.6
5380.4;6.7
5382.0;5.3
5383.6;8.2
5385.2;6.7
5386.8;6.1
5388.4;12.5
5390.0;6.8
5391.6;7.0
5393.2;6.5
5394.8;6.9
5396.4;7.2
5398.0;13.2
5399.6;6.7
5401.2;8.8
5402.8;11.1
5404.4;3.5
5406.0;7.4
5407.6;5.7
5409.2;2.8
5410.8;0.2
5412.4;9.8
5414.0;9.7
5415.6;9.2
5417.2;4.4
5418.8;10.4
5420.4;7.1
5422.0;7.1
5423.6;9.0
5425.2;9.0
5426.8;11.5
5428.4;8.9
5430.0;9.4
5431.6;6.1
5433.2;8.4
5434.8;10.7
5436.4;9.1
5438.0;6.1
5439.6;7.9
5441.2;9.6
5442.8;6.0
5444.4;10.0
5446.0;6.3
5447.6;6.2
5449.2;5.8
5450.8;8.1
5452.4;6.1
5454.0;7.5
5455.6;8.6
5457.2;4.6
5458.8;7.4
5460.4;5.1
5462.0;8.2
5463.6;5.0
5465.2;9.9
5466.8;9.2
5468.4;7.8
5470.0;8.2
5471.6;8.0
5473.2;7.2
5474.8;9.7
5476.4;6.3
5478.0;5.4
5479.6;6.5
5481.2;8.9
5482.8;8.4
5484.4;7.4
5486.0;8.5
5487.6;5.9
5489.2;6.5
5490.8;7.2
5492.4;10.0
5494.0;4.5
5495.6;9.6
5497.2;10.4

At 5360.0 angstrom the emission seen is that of [O III]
